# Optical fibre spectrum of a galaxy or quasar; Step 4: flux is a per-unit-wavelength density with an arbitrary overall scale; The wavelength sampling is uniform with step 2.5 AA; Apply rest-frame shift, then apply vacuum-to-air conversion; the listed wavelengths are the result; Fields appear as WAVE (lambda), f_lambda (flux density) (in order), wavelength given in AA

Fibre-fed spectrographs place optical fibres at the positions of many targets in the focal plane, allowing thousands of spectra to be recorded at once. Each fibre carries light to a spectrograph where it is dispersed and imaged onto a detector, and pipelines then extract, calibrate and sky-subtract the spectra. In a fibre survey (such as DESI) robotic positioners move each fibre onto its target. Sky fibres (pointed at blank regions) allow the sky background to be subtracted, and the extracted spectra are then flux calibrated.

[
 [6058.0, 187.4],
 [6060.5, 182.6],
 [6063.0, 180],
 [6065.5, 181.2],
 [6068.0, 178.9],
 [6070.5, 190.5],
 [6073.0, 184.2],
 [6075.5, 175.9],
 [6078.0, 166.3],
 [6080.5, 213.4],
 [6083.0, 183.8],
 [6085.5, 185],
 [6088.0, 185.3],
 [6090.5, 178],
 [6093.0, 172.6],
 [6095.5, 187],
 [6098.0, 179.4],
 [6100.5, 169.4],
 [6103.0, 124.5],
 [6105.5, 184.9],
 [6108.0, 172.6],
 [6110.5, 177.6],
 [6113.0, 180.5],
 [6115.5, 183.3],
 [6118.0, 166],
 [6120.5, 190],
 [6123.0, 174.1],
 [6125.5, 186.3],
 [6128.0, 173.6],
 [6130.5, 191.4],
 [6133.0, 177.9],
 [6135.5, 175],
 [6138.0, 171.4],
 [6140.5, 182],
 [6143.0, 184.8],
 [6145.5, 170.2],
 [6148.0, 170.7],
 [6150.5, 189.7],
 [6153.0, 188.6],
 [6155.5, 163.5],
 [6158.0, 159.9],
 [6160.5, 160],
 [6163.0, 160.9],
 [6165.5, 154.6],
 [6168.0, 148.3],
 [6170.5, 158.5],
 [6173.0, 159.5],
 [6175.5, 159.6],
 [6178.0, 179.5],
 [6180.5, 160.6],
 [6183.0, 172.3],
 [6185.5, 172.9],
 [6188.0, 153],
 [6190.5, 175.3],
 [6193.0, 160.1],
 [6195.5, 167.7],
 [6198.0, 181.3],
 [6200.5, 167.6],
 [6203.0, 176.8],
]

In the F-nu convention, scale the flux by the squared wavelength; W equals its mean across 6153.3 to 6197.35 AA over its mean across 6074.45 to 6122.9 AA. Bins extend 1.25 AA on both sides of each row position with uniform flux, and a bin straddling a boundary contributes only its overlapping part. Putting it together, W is 0.9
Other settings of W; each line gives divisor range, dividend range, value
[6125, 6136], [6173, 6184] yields 0.94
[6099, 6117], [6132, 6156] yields 1.06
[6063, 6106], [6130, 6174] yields 0.97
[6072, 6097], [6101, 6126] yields 0.96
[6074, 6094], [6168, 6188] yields 0.93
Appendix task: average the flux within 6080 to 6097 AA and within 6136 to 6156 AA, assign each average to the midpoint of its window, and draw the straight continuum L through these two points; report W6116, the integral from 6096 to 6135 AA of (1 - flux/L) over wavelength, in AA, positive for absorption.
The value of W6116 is 1.3 AA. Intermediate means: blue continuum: 185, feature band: 176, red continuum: 178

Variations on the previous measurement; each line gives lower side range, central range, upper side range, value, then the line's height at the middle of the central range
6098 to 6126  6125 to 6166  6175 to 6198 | -0.8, 171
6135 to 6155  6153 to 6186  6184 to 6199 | 1.9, 173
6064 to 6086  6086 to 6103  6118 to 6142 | 0.7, 183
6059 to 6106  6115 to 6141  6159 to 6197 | -1.2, 171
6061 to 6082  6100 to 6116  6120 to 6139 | 1.0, 181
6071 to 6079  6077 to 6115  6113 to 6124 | 0.1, 178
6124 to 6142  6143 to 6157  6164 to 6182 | -0.5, 171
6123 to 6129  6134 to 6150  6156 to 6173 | -0.6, 170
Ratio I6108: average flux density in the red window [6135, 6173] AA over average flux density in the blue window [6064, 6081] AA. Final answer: 0.92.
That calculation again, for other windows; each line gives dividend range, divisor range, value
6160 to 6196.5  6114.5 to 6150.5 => 0.91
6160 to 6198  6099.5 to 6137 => 0.93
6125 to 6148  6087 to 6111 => 1.03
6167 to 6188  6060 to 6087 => 0.89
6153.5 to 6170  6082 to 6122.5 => 0.90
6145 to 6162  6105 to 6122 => 0.96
